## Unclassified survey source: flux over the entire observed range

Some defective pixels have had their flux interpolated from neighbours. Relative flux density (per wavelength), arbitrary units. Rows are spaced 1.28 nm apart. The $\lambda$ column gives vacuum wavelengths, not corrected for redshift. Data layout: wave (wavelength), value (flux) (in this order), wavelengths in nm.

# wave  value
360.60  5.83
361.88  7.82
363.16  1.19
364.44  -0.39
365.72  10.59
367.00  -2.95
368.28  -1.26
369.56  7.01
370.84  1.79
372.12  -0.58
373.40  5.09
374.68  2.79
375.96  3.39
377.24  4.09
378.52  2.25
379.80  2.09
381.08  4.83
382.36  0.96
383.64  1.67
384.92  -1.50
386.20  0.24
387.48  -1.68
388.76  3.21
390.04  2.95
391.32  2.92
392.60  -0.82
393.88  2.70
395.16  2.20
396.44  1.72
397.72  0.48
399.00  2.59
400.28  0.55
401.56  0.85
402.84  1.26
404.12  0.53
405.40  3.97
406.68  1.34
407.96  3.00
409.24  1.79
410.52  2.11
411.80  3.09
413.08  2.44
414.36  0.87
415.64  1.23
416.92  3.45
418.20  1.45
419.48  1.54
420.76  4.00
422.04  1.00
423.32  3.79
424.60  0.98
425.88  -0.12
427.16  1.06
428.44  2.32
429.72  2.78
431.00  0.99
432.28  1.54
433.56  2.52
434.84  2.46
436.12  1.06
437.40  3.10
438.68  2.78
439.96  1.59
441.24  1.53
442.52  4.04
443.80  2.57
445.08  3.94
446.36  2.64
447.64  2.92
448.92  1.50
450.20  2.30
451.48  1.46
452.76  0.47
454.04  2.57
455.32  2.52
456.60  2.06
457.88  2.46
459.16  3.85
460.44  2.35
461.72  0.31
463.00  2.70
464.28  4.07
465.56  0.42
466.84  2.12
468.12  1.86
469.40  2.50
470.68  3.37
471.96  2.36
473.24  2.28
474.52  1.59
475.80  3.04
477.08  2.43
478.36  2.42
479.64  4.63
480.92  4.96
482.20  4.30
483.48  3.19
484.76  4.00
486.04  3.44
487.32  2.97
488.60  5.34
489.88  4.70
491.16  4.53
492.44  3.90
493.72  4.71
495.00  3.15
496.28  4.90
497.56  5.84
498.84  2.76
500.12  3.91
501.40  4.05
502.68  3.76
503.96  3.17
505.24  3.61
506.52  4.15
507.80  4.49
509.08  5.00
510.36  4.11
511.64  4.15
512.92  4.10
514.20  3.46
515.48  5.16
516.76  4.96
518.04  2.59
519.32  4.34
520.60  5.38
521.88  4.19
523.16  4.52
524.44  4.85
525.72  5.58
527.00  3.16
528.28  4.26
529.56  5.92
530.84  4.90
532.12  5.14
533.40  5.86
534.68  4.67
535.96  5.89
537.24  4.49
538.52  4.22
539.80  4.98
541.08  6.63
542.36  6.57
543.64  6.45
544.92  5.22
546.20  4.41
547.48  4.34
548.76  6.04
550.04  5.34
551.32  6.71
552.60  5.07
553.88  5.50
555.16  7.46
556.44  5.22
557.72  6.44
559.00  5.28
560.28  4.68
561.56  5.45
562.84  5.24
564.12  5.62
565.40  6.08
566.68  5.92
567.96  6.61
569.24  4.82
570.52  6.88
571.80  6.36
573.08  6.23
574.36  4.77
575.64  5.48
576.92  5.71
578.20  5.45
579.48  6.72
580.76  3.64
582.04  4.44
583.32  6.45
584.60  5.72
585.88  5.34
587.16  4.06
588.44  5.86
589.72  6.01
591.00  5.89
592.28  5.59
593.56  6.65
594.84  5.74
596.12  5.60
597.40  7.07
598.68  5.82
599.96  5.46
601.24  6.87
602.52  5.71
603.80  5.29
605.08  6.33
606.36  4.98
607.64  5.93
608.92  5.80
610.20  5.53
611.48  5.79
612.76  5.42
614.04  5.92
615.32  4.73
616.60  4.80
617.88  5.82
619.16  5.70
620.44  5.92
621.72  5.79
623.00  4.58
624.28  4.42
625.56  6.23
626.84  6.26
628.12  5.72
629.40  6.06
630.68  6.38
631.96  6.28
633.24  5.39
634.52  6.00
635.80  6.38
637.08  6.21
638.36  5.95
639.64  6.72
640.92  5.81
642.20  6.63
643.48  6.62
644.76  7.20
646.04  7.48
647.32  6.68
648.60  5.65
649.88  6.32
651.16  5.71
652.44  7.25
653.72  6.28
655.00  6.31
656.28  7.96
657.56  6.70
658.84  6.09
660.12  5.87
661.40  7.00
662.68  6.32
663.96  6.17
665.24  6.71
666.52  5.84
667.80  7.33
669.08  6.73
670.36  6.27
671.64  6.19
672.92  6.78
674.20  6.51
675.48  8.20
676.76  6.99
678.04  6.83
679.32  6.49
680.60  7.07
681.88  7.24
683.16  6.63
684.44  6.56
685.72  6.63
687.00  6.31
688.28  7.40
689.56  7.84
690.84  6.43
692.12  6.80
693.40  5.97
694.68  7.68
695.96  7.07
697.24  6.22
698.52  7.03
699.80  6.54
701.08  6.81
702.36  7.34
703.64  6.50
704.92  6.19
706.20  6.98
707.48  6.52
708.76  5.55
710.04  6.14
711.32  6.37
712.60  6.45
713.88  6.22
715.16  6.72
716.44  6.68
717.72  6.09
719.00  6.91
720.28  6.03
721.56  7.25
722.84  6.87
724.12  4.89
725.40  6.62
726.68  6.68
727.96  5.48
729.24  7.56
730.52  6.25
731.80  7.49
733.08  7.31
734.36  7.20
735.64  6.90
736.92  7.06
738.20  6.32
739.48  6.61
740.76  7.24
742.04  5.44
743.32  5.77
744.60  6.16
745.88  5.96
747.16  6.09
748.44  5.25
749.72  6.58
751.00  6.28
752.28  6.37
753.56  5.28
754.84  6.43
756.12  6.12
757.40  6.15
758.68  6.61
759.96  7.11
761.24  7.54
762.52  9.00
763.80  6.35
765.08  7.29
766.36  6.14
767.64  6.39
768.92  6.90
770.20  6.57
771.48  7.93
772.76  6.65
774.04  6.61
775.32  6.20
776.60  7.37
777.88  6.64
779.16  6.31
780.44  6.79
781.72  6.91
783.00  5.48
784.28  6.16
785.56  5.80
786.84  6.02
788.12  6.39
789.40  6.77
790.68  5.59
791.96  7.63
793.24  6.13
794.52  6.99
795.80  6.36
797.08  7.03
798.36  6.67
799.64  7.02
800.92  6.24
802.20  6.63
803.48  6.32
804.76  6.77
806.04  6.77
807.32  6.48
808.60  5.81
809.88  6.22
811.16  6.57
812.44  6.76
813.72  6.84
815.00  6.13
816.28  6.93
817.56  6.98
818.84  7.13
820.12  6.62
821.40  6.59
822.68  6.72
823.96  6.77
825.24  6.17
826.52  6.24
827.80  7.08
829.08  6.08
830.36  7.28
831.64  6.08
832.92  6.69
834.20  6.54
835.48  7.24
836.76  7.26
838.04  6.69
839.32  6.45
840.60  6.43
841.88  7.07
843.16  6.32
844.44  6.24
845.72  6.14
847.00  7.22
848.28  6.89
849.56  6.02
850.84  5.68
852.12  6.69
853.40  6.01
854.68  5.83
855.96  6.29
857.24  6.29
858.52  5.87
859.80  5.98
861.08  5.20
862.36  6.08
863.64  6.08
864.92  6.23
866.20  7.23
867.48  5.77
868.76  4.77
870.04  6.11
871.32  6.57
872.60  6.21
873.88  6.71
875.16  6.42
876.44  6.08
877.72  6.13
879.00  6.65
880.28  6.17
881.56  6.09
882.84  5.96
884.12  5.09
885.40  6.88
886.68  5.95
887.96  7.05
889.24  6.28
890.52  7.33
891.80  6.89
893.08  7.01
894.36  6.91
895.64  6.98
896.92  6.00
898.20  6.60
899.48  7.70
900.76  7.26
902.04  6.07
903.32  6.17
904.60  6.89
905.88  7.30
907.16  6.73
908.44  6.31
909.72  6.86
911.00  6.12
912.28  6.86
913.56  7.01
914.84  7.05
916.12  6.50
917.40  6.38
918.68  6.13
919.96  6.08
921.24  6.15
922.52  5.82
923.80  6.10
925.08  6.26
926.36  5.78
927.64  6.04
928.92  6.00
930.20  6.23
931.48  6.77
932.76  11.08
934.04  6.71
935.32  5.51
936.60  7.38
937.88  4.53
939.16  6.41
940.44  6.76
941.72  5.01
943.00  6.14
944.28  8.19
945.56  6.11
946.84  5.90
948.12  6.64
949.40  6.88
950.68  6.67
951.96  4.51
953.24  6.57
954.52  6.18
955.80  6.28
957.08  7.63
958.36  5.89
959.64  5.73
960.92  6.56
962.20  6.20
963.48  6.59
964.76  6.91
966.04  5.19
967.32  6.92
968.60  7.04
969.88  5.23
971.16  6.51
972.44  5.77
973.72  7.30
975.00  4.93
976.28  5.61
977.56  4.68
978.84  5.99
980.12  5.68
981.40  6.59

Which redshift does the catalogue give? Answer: 0.20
